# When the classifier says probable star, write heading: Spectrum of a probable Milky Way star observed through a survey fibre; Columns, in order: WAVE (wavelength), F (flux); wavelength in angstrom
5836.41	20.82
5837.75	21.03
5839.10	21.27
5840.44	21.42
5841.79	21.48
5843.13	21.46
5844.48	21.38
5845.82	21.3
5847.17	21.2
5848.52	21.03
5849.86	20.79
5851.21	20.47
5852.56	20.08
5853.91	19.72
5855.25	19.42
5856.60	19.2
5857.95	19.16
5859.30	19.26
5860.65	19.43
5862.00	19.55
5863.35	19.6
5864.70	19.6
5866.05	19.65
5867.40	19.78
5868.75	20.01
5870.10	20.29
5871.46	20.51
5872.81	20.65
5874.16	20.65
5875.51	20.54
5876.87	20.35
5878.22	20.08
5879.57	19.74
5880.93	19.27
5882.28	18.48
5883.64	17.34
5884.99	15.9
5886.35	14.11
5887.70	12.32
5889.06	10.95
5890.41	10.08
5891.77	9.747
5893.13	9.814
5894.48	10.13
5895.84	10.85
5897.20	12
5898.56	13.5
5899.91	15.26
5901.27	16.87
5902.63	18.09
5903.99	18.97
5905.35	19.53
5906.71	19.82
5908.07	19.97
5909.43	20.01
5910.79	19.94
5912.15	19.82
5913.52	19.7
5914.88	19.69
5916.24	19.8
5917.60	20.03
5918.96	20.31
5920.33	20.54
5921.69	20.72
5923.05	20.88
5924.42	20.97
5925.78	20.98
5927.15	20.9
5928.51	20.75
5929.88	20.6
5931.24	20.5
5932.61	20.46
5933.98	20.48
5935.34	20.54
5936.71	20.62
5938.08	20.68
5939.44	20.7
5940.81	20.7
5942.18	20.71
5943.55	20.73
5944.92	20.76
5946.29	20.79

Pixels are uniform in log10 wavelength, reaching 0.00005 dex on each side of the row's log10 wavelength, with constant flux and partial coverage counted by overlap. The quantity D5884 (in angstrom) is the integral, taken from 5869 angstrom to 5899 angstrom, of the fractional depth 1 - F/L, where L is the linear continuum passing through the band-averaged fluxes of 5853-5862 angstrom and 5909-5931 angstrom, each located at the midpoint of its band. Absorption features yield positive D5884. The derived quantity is 5.9 angstrom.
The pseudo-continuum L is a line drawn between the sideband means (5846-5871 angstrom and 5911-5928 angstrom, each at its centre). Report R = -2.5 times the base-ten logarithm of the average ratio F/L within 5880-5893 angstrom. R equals 0.38 mag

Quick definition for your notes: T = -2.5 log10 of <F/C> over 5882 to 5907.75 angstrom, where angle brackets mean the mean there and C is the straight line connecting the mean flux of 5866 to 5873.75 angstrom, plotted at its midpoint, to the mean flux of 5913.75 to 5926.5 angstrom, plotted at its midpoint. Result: 0.37 mag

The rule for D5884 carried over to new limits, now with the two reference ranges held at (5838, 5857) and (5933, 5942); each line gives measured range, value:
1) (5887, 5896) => 4.4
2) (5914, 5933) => 0.1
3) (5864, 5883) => 0.7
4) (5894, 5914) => 3.5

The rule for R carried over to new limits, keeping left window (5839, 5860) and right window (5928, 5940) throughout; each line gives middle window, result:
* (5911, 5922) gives 0.028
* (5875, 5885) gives 0.077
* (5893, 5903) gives 0.467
